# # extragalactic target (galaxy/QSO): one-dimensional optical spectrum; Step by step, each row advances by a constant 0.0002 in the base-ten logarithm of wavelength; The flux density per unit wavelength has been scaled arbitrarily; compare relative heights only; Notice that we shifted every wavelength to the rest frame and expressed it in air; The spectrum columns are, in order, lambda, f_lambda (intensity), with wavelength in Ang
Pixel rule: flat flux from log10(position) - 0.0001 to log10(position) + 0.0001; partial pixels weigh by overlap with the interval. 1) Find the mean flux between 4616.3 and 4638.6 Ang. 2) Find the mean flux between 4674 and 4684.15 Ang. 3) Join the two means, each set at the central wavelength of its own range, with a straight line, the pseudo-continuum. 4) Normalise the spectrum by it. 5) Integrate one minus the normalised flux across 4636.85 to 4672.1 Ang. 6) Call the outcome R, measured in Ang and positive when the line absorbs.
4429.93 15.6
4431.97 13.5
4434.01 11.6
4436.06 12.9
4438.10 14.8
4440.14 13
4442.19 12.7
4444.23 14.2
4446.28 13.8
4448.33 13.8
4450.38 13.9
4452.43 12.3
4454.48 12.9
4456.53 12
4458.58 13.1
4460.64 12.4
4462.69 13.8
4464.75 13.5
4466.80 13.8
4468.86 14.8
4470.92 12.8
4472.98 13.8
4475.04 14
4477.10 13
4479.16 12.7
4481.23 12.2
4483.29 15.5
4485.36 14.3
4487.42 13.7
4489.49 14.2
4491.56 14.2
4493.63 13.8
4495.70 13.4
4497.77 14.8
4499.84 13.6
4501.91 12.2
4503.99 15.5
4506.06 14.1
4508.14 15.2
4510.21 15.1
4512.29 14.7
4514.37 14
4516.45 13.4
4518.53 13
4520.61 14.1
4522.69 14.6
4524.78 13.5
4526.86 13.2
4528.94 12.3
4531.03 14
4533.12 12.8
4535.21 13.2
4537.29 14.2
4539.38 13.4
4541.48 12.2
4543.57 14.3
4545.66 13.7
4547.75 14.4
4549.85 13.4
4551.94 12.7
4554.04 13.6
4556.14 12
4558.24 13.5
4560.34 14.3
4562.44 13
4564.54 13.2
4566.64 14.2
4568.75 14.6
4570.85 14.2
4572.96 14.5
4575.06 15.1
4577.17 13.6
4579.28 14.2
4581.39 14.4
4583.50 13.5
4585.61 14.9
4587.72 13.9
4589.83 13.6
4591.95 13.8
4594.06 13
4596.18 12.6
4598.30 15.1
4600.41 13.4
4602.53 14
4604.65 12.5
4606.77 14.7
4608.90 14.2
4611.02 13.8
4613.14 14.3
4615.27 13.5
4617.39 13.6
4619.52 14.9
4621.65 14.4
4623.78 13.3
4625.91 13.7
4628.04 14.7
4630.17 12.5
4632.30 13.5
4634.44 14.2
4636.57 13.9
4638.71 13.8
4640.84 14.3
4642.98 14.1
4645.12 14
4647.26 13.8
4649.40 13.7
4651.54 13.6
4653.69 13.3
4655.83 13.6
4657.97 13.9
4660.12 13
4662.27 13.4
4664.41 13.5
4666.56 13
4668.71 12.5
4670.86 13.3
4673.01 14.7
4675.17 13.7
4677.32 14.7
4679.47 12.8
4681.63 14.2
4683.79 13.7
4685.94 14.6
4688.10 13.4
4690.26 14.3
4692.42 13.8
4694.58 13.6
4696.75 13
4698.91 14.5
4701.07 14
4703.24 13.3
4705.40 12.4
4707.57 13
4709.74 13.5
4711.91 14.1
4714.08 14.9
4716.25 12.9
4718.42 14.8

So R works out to 0.7 Ang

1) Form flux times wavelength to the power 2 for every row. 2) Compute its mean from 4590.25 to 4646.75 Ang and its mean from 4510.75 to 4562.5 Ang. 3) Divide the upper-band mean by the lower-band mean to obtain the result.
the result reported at 1.1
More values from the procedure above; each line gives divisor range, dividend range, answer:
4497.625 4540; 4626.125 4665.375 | 1.05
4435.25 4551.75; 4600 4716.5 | 1.08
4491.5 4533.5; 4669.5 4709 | 1.07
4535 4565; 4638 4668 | 1.06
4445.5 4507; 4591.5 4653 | 1.08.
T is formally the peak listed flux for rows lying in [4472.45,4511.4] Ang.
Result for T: 15.5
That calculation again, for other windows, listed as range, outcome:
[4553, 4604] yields 15.1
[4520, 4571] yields 14.6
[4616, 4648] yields 14.9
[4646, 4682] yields 14.7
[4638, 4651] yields 14.3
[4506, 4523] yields 15.2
